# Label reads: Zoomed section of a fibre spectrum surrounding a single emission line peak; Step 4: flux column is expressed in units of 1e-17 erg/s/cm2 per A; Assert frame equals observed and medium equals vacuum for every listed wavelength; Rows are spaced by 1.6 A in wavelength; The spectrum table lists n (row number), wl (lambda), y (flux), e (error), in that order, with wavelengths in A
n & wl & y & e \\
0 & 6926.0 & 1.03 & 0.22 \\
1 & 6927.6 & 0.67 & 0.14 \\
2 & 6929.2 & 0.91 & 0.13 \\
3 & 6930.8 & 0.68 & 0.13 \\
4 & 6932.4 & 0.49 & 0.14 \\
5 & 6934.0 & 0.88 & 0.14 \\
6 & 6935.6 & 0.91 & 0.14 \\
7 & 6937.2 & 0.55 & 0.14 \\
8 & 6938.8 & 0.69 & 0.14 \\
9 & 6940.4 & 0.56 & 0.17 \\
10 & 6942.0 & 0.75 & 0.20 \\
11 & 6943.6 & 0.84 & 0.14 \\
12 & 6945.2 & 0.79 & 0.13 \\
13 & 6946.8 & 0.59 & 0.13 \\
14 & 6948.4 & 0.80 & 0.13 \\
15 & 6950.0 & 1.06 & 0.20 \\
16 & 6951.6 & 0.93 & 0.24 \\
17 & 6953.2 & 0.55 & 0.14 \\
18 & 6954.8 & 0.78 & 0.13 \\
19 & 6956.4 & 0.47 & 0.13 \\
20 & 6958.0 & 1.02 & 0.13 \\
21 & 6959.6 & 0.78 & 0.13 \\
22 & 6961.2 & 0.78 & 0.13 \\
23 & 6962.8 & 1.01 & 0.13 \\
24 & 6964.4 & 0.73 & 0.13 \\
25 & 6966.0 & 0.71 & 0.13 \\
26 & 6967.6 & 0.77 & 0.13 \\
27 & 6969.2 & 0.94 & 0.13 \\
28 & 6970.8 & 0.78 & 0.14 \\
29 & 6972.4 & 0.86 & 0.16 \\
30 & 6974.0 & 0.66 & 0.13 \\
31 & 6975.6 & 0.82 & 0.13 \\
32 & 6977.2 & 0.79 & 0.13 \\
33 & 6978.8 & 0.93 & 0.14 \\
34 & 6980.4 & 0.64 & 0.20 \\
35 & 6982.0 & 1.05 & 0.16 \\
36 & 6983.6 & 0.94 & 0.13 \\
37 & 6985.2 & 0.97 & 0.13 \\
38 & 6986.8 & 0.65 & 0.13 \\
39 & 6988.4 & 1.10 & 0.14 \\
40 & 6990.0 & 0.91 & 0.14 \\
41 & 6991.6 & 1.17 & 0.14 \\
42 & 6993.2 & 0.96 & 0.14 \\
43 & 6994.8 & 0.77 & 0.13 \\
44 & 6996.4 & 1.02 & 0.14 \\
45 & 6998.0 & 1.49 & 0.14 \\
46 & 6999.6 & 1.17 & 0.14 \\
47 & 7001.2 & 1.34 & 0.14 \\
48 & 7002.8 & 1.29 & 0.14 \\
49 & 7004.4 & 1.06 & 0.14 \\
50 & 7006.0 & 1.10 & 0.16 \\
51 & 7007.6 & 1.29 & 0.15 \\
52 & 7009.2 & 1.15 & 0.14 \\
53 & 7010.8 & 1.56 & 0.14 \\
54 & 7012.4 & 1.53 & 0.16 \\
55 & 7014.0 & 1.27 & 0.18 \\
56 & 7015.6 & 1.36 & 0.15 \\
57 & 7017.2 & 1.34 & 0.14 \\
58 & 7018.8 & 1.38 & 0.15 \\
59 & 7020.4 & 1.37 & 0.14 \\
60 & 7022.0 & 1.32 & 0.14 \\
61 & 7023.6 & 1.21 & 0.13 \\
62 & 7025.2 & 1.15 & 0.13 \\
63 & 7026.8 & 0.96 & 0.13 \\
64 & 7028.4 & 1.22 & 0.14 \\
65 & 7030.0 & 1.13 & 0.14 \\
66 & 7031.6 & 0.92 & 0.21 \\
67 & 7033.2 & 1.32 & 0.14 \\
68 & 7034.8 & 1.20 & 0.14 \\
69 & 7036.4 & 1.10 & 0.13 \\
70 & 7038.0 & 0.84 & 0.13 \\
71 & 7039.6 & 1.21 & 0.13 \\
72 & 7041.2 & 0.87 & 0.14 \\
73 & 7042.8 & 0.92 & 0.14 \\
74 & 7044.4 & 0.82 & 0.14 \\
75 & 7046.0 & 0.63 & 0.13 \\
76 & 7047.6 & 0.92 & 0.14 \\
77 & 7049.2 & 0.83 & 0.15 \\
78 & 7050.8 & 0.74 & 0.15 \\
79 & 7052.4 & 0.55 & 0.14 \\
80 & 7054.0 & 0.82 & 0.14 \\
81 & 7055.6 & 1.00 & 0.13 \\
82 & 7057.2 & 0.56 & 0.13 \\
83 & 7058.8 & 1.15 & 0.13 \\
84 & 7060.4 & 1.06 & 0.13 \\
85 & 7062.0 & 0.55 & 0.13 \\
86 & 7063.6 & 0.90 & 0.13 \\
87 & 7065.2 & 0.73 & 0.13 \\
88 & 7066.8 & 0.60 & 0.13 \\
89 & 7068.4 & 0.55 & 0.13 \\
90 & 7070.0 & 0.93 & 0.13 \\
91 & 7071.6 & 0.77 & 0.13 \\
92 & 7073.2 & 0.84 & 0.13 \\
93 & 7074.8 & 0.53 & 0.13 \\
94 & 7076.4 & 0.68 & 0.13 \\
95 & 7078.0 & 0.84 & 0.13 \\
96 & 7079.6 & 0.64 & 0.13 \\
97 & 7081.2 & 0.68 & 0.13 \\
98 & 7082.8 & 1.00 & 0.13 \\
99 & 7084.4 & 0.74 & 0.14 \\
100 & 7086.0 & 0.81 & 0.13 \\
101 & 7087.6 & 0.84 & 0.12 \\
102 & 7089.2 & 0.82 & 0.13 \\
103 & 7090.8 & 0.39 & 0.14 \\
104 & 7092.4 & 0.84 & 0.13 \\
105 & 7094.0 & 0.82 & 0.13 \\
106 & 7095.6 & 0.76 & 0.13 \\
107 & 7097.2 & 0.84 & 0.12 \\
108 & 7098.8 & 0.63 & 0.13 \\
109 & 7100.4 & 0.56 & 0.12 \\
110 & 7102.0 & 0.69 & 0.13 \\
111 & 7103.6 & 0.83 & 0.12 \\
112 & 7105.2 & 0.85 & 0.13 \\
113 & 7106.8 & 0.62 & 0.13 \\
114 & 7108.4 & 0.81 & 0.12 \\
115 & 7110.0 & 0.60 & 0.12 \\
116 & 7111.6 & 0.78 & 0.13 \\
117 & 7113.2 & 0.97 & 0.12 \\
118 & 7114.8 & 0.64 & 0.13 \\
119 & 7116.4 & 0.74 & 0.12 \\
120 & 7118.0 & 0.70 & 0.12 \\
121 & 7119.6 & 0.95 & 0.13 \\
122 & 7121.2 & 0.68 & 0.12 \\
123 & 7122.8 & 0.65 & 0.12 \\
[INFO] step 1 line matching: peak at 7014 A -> Mg II 2798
